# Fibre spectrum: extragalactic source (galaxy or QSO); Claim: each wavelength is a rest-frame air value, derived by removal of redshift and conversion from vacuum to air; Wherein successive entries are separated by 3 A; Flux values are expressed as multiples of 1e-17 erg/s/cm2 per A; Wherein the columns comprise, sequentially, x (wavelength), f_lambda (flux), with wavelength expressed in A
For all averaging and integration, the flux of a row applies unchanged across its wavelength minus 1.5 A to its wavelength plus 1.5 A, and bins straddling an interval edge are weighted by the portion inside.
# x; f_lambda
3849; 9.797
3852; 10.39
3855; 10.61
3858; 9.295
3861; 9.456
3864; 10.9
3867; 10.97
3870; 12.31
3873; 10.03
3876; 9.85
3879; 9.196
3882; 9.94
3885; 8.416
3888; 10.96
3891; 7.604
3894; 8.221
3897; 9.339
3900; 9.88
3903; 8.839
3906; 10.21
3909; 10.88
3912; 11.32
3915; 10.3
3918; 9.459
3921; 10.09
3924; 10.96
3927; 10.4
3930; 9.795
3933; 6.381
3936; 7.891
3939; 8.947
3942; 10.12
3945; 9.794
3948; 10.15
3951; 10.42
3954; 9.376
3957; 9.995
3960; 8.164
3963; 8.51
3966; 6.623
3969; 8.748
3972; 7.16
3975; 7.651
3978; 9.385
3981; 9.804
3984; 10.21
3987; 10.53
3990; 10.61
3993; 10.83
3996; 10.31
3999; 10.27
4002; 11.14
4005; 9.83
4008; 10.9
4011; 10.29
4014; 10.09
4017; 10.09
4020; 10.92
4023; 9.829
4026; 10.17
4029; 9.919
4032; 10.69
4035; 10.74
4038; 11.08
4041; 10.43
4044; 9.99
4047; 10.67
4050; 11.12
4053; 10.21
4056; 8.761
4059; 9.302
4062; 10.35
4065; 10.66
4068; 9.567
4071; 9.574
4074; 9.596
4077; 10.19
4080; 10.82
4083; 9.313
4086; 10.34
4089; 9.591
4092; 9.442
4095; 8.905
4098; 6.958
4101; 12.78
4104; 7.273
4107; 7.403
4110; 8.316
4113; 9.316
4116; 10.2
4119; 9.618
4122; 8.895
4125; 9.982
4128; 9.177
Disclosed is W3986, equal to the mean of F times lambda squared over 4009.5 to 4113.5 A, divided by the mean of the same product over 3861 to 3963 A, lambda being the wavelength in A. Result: 1.1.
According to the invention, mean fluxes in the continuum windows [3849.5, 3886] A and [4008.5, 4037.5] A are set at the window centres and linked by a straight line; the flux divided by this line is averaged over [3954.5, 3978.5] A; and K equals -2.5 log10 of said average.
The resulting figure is 0.23 mag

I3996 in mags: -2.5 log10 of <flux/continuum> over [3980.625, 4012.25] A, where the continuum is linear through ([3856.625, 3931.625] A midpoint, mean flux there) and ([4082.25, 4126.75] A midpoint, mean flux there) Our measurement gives -0.09 mag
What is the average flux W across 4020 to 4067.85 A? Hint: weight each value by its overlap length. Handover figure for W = 10.3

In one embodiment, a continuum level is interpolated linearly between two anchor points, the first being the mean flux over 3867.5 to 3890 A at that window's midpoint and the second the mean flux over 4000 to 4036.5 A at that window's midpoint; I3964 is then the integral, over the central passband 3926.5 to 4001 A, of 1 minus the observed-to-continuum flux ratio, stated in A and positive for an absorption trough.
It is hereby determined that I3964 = 7.16 A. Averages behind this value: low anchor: 10.1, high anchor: 10.4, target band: 9.28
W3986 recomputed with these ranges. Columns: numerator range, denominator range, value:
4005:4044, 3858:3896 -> 1.14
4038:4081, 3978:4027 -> 1.01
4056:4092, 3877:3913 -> 1.13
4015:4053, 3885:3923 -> 1.15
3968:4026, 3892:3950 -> 1.07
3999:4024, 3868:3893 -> 1.14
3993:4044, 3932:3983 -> 1.22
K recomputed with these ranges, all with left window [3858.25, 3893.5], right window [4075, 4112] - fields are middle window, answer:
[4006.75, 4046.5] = -0.102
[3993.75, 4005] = -0.102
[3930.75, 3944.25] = 0.146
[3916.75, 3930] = -0.047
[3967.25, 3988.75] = 0.063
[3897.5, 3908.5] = 0.010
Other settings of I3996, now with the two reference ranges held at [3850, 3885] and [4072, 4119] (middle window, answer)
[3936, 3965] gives 0.06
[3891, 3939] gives 0.06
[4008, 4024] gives -0.07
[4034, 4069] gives -0.08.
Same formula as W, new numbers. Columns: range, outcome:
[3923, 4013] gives 9.5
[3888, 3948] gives 9.55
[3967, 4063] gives 10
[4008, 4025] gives 10.3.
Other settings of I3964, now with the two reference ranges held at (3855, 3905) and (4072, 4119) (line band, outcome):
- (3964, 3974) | 2.1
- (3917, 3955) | 0.5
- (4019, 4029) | -0.8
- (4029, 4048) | -2.2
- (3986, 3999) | -1.4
